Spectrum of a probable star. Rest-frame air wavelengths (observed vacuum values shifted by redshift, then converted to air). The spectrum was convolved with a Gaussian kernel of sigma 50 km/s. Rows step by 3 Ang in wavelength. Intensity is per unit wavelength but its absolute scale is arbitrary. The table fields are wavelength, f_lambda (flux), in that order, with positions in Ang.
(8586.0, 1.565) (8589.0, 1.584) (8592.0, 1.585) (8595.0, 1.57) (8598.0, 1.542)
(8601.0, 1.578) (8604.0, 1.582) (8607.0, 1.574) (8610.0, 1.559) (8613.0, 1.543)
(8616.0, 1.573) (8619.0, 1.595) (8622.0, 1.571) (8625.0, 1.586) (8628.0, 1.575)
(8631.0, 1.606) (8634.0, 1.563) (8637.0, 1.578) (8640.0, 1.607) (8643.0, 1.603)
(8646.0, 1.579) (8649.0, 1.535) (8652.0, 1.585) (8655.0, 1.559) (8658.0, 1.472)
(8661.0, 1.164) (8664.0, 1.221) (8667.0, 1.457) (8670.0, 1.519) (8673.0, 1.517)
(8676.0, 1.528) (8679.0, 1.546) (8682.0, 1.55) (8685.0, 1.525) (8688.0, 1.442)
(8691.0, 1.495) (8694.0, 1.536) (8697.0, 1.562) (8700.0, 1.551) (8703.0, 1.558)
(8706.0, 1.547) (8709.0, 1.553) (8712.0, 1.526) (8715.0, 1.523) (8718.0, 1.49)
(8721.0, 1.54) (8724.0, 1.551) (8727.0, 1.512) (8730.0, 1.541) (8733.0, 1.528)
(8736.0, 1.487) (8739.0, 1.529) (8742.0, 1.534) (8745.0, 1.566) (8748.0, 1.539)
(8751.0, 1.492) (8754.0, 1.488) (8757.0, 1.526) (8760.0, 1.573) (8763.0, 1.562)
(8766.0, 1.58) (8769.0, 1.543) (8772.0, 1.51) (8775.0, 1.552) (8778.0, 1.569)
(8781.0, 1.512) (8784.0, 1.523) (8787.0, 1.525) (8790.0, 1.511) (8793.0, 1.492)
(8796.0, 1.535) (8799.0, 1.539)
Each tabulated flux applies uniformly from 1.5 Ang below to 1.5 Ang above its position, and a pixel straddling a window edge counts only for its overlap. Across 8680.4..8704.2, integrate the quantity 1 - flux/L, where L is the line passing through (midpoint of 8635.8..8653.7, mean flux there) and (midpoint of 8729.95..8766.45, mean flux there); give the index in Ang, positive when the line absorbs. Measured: 0.5 Ang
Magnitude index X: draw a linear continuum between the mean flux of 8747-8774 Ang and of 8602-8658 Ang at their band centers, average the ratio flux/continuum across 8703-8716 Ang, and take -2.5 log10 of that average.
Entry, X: 0.01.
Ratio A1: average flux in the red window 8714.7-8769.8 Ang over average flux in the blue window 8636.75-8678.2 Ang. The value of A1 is 1.0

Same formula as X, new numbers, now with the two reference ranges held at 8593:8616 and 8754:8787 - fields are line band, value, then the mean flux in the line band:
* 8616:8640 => -0.01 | 1.58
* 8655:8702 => 0.06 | 1.48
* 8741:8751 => 0.00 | 1.54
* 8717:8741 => 0.02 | 1.52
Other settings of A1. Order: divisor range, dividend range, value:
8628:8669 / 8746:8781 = 1.02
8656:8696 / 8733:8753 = 1.04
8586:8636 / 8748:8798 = 0.97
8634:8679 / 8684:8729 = 1.02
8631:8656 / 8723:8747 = 0.97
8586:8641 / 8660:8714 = 0.95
